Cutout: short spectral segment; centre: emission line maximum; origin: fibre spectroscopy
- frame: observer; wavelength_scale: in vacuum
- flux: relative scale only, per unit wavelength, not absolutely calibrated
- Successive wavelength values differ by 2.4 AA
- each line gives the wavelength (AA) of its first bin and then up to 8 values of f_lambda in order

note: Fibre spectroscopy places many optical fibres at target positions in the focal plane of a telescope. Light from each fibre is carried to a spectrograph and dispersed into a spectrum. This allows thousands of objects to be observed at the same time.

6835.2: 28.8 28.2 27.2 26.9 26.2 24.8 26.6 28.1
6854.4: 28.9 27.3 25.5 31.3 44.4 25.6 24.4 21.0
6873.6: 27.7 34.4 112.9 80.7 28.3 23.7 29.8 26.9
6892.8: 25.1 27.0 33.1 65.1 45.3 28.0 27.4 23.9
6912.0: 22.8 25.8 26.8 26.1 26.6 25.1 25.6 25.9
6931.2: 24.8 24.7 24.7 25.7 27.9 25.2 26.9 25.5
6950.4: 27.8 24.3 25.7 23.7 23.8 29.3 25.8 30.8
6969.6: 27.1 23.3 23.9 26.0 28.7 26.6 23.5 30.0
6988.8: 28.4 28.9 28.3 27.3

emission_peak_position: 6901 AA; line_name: [N II] 6583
